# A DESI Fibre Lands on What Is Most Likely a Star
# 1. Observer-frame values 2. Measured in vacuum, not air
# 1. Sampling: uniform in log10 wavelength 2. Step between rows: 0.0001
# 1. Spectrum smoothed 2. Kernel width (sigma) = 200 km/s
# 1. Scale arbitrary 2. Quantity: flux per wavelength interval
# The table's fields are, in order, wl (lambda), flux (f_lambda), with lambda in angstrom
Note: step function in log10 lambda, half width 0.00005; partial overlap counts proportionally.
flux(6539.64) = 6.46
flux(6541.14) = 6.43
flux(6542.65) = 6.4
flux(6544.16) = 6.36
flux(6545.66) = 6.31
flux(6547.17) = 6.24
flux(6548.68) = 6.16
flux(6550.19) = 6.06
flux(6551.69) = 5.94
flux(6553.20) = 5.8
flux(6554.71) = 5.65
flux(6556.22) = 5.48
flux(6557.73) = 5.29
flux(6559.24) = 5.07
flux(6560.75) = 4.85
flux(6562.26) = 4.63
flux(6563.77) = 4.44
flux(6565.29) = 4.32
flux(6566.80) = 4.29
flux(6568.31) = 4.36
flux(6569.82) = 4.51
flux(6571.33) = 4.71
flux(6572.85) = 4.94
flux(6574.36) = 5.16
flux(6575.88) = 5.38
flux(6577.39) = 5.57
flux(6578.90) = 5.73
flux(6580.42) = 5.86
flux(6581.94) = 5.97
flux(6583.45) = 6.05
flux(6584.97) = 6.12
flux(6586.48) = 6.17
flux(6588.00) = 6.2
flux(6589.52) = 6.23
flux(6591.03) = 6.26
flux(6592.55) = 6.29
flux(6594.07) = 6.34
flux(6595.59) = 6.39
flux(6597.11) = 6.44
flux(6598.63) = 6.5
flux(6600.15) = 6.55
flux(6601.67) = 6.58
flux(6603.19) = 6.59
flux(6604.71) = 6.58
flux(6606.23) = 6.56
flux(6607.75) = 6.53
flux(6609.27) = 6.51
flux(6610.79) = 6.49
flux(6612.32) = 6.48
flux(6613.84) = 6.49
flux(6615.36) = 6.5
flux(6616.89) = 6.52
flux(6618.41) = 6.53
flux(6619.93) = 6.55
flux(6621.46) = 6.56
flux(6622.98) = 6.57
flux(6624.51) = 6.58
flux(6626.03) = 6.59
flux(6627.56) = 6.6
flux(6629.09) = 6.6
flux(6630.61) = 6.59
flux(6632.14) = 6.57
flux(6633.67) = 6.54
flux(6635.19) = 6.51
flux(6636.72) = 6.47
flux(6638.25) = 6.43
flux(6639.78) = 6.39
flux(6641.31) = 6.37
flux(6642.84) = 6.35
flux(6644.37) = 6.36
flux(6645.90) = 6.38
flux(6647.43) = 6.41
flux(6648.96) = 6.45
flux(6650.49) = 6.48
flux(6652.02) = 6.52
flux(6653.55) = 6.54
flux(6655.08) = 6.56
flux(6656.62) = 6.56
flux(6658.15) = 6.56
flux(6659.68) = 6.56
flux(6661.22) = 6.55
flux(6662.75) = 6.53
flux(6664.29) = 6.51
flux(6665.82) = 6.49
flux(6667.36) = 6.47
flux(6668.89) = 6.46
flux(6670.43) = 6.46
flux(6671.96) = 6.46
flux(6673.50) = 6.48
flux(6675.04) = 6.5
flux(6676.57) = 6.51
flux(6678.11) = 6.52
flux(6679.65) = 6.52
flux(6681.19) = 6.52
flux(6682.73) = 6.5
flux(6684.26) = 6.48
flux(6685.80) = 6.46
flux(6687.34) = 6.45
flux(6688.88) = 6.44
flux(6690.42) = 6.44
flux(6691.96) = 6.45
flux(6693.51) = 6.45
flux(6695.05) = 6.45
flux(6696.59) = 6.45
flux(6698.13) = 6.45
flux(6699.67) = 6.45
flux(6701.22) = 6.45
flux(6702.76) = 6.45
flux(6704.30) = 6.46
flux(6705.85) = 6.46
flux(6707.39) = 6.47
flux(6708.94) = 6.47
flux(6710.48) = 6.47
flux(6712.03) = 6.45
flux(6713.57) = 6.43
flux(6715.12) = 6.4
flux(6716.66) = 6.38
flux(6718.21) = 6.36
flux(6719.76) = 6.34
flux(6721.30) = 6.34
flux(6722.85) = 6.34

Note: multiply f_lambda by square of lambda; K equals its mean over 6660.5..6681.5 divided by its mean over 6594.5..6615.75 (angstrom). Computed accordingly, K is 1.0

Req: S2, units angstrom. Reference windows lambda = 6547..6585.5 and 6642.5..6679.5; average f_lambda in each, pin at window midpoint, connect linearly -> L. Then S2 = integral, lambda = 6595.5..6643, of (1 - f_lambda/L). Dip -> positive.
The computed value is -4.4 angstrom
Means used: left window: 5.31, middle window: 6.52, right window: 6.49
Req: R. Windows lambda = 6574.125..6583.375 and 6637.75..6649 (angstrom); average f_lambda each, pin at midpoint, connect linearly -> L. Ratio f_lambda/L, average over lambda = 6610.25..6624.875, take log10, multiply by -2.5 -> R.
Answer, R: -0.07 mag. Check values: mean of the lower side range 5.67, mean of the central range 6.52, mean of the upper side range 6.39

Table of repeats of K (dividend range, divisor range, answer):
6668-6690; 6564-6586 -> 1.28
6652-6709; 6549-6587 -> 1.27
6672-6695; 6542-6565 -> 1.20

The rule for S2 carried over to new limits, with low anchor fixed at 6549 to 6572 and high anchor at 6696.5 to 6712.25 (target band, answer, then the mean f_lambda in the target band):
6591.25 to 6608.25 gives -3.3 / 6.48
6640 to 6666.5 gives -2.3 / 6.48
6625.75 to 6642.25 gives -2.1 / 6.51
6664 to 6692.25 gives -1.3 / 6.48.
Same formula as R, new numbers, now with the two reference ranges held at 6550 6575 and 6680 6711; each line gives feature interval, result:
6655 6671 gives -0.07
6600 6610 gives -0.20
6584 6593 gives -0.17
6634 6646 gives -0.10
